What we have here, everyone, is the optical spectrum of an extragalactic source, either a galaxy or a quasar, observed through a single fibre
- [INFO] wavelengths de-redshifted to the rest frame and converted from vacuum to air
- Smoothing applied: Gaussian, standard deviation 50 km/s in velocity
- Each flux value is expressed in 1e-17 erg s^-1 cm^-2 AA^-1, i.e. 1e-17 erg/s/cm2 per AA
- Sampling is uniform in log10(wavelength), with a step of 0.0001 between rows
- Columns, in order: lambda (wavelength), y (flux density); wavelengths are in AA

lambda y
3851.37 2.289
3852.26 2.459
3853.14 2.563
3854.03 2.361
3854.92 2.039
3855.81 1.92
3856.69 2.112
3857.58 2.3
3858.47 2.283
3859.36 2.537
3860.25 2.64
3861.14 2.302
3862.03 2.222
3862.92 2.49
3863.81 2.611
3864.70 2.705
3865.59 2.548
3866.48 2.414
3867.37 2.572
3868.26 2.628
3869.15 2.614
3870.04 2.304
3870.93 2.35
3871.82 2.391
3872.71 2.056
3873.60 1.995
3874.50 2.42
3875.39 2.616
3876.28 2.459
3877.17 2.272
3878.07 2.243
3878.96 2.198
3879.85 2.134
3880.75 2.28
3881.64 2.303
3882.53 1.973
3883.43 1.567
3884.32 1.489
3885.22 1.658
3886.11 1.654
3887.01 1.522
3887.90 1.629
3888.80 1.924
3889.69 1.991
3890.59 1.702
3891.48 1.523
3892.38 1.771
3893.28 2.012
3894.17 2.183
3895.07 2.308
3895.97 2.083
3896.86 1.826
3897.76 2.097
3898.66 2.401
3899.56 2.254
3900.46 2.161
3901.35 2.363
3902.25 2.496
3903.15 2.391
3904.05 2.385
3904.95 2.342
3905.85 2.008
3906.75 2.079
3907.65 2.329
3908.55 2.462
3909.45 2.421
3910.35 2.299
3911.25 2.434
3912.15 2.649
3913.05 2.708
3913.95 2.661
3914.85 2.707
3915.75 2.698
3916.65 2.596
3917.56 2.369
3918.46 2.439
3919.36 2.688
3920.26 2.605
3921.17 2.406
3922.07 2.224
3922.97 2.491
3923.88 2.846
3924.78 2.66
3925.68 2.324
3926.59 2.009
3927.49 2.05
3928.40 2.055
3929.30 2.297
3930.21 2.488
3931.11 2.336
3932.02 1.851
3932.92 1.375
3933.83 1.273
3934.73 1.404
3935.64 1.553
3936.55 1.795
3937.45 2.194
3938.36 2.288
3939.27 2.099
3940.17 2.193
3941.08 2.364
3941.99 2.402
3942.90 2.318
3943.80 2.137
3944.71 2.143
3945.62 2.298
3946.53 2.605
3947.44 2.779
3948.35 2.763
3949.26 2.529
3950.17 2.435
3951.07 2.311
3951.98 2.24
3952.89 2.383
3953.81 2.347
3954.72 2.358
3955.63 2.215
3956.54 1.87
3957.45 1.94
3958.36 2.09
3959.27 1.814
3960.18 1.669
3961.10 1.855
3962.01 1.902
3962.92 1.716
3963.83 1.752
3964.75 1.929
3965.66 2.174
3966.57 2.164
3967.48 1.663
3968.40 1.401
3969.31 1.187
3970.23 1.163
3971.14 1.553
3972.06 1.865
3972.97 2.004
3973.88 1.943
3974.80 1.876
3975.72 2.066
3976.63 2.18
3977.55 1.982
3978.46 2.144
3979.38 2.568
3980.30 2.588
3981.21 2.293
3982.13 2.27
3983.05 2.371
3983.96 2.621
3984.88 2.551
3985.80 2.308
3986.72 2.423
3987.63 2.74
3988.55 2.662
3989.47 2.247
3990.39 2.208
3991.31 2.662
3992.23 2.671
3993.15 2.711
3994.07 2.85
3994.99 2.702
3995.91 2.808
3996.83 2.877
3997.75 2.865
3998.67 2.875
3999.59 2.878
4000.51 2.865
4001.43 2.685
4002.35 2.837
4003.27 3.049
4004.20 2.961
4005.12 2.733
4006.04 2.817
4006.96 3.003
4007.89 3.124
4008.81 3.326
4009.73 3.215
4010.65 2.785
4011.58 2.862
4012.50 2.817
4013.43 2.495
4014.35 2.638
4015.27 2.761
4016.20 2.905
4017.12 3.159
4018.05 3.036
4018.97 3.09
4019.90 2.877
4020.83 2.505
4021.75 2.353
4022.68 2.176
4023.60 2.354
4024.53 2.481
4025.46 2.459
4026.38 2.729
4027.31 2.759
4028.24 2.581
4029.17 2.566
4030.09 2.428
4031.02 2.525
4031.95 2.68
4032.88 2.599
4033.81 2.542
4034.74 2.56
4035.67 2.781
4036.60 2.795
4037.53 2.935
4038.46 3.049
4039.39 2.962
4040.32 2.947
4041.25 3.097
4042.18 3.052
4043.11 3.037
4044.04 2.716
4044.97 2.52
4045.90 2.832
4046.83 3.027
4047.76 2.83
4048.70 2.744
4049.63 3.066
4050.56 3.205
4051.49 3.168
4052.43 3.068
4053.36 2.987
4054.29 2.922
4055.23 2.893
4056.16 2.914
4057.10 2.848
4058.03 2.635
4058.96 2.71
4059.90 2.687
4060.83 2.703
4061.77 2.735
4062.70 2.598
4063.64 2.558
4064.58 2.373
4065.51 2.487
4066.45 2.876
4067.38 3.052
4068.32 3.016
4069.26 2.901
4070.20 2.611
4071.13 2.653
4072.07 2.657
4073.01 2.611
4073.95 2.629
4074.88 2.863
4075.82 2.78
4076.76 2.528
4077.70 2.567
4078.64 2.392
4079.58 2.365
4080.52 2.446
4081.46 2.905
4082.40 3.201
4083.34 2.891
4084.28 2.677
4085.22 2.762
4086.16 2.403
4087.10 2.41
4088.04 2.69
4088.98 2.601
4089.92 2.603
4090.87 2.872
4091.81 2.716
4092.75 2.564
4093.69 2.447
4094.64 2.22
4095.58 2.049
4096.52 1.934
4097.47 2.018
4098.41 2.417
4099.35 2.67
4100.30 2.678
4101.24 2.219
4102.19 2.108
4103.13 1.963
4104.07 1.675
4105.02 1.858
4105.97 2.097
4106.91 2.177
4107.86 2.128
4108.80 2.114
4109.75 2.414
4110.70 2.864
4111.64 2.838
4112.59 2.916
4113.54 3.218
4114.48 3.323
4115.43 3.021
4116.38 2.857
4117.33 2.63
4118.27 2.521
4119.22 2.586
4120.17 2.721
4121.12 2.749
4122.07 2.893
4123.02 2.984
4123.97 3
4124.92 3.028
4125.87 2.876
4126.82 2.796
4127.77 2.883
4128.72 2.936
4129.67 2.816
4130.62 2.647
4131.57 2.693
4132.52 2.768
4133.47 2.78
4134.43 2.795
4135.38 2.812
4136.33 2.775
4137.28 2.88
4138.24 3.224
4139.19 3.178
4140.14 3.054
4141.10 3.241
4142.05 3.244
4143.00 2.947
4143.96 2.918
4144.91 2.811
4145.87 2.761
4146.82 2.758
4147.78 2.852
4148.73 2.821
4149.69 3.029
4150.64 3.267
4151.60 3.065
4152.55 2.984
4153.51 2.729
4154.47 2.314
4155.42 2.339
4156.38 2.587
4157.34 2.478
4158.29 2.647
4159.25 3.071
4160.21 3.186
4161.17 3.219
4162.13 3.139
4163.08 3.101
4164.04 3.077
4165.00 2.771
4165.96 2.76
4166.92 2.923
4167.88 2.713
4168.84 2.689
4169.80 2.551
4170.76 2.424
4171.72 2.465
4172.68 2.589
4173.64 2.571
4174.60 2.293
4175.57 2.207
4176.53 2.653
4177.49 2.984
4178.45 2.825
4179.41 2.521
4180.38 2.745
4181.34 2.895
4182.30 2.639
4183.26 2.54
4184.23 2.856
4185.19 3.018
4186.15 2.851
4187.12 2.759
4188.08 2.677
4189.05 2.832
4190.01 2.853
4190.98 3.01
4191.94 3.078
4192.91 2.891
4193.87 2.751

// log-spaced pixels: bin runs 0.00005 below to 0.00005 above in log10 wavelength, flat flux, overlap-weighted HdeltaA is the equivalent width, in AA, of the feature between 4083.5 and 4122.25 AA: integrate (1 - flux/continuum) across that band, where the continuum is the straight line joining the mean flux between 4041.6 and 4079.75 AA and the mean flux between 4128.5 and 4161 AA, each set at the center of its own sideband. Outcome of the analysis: 4.4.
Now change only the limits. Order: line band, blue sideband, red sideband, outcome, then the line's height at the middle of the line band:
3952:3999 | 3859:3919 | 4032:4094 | 5.9 AA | 2.51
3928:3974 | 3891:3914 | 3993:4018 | 9.2 AA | 2.55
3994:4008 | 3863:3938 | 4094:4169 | -2.5 AA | 2.44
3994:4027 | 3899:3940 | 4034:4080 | -2.3 AA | 2.62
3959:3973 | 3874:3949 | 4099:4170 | 3.7 AA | 2.34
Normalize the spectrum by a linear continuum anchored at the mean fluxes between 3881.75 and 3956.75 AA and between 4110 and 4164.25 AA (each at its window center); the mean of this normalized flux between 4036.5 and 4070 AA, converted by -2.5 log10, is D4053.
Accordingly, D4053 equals -0.09 mag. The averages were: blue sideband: 2.2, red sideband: 2.89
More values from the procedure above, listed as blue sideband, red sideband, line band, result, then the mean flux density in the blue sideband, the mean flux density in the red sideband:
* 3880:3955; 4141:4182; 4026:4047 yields -0.11 mag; 2.21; 2.79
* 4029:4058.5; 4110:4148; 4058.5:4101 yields 0.10 mag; 2.85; 2.89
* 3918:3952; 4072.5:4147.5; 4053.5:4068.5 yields -0.08 mag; 2.24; 2.66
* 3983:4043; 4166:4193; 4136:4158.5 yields -0.06 mag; 2.74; 2.71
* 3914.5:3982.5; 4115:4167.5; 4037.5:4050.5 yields -0.17 mag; 2.14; 2.87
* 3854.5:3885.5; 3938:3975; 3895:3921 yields -0.10 mag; 2.28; 2.07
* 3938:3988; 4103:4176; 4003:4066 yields -0.17 mag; 2.14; 2.76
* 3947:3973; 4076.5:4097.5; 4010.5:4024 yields -0.21 mag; 2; 2.54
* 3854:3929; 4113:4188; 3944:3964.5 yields 0.10 mag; 2.26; 2.82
